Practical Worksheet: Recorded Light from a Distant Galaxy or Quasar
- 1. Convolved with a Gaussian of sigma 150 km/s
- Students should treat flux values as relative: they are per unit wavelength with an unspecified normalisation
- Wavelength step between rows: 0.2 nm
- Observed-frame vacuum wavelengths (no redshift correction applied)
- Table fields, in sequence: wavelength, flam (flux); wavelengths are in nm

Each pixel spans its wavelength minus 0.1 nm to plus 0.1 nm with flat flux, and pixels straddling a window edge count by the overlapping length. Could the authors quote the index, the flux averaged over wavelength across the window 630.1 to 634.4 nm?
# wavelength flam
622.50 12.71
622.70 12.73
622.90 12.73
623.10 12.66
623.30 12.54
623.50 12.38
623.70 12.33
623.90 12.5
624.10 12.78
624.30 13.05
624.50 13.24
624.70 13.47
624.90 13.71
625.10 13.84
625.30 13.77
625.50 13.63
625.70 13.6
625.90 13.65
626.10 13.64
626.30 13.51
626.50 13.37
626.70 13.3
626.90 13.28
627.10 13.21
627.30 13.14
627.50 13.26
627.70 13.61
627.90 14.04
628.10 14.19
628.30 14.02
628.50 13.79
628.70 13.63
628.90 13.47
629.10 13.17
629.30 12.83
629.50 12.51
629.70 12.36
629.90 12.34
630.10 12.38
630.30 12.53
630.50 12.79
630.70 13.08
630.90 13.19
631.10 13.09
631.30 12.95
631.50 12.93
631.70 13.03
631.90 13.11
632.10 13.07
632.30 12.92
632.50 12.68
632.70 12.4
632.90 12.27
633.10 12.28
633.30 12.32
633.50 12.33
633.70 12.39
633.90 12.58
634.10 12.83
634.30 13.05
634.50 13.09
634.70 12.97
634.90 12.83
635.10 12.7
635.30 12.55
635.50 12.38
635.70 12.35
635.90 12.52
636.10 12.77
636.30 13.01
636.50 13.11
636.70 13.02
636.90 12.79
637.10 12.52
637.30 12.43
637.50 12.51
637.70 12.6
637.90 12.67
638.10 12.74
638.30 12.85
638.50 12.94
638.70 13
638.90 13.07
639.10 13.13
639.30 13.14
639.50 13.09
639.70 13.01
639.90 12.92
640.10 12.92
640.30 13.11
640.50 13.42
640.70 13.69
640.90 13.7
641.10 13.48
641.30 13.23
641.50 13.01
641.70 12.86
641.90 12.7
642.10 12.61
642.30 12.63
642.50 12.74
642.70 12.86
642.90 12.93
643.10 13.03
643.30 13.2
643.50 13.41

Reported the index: 12.7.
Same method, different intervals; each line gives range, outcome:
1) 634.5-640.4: 12.8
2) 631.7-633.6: 12.6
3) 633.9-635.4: 12.8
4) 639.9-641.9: 13.2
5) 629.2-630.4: 12.5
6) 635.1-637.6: 12.7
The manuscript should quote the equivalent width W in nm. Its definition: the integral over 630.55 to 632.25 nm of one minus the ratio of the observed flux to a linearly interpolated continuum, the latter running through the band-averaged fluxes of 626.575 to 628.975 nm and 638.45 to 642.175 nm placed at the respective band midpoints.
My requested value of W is 0.05 nm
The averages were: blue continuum 13.6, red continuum 13.1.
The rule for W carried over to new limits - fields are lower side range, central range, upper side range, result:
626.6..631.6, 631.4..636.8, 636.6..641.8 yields 0.15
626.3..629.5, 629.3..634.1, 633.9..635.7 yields 0.14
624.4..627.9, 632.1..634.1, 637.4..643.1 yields 0.11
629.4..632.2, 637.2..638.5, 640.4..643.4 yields 0.03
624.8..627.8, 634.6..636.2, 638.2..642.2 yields 0.07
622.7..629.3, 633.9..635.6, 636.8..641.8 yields 0.04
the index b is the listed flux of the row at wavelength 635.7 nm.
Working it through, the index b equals 12.35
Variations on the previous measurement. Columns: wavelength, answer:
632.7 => 12.4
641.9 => 12.7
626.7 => 13.3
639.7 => 13.01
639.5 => 13.09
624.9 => 13.71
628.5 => 13.79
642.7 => 12.86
